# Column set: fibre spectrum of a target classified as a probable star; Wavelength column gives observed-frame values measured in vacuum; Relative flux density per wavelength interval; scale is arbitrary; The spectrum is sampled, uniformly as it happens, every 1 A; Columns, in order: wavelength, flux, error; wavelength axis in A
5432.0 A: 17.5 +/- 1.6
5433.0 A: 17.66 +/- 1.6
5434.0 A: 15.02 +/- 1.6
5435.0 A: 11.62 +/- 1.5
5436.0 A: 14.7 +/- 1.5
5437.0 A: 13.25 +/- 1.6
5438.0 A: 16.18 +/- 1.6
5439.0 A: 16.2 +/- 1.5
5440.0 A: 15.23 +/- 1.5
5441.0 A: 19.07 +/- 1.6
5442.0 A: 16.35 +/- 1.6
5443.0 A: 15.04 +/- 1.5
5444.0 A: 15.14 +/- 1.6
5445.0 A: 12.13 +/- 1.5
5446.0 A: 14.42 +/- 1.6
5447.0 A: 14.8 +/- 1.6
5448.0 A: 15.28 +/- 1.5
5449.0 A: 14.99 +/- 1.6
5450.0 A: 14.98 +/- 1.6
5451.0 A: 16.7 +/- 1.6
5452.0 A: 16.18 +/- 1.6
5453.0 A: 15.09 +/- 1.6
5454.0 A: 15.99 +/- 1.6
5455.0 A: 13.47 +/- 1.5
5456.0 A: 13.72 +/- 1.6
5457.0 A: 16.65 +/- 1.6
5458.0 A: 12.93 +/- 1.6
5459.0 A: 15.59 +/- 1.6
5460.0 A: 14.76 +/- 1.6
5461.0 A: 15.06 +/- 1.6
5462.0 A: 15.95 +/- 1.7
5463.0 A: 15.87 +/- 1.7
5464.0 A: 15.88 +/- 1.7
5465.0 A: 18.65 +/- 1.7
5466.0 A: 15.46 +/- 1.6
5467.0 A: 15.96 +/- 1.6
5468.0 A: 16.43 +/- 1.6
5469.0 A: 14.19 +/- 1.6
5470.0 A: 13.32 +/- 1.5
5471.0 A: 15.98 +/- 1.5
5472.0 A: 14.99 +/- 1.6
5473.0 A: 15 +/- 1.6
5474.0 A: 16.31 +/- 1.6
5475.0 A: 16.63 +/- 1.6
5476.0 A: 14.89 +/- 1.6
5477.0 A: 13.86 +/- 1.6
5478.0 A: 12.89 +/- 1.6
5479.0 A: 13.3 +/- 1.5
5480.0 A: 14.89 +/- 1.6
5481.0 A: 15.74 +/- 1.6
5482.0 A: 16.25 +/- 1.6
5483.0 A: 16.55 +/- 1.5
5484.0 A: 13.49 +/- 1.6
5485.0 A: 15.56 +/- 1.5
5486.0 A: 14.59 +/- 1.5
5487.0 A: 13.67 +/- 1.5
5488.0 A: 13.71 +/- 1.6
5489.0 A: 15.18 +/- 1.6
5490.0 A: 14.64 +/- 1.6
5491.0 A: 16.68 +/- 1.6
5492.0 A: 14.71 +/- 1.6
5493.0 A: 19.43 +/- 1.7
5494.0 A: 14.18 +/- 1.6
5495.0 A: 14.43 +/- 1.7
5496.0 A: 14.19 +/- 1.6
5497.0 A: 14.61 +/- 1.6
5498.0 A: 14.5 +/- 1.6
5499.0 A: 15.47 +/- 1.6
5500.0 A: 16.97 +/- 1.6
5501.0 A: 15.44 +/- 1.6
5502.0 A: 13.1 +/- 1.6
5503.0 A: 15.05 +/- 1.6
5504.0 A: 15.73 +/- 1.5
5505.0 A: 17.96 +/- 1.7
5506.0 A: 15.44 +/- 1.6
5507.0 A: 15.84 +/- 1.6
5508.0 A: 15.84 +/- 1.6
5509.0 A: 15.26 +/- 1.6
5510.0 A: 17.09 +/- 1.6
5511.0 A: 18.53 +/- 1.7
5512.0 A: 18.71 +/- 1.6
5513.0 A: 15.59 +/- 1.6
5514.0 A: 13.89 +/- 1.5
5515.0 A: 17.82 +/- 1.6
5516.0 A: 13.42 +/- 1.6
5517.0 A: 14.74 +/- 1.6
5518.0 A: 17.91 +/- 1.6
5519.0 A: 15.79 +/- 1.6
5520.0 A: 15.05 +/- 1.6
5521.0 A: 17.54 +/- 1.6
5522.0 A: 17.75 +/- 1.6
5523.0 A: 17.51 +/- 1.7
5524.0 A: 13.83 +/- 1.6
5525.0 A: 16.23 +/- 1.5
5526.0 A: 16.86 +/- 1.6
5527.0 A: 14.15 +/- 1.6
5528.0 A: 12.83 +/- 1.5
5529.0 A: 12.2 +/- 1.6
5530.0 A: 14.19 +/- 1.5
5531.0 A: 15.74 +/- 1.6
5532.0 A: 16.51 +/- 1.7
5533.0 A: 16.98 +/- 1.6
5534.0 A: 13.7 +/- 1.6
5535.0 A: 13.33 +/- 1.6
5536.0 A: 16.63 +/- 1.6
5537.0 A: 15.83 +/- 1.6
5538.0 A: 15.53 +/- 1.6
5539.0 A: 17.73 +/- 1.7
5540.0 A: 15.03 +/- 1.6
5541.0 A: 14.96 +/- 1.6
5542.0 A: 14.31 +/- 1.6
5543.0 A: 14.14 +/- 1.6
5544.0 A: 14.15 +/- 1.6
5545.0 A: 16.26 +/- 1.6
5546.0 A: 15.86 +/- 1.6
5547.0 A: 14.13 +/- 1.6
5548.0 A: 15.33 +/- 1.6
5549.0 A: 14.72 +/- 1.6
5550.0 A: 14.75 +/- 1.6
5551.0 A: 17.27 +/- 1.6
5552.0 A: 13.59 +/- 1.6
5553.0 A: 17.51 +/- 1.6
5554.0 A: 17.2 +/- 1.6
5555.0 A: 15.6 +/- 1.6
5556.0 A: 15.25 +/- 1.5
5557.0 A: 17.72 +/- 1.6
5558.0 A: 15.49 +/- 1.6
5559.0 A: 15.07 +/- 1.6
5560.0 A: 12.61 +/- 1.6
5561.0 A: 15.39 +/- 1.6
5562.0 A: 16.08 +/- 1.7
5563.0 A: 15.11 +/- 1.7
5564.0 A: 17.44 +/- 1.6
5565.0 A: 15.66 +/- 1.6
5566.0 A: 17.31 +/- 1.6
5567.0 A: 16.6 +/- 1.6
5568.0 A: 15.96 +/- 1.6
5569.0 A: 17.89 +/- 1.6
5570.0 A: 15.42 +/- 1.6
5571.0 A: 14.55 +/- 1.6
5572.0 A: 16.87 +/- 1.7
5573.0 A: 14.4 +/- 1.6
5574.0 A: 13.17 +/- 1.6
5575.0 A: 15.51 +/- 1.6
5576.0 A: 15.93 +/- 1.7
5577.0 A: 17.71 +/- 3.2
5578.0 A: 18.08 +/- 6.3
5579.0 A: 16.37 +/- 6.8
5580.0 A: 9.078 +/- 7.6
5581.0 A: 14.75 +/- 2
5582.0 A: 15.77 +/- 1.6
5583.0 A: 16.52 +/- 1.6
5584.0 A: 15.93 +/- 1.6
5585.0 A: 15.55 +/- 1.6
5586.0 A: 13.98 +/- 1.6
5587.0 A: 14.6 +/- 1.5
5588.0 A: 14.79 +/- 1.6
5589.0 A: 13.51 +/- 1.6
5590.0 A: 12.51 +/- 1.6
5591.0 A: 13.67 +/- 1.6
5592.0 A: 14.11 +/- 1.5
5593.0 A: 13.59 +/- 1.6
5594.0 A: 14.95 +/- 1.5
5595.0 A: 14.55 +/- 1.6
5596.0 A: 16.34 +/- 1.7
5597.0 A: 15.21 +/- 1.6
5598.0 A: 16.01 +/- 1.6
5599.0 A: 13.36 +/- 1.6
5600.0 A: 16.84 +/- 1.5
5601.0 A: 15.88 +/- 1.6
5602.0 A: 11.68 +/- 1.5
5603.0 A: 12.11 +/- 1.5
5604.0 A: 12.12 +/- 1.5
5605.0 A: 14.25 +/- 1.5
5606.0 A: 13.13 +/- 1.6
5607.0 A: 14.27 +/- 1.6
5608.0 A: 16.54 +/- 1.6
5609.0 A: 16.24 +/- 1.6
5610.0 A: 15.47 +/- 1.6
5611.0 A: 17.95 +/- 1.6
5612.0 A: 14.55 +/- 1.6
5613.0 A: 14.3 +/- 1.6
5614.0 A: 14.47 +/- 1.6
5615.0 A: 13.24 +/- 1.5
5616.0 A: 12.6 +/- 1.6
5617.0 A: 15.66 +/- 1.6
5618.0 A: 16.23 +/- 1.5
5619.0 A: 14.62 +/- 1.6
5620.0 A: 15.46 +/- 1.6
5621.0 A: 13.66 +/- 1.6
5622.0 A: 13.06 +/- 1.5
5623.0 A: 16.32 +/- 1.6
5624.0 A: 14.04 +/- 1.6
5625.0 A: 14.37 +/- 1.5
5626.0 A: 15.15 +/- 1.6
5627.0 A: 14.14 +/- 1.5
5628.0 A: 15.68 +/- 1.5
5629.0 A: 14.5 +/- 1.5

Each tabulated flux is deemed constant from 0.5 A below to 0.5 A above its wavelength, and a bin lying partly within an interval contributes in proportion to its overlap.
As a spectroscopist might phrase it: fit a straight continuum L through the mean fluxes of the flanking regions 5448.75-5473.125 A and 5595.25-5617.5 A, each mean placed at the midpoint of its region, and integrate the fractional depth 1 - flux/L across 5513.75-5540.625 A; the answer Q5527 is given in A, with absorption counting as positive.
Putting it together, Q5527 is -0.9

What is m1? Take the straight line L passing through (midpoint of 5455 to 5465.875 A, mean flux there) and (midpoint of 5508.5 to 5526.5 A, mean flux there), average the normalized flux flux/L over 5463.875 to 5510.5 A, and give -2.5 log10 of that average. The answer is 0.036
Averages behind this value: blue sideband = 15.4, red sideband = 16.3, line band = 15.3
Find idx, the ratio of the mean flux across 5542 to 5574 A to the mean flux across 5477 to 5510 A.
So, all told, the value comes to 1.03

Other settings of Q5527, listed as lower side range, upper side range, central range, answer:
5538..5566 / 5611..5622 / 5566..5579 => -0.72 A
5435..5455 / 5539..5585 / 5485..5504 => 0.36 A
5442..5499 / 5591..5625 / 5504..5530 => -1.62 A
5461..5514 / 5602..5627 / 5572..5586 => -0.50 A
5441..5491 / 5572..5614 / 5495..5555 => -2.32 A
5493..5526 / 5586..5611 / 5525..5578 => -1.05 A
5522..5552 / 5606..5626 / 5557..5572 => -0.76 A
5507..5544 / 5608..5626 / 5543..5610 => 0.34 A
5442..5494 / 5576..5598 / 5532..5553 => -0.43 A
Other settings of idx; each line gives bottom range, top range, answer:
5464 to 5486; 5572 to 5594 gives 0.97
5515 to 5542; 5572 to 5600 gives 0.96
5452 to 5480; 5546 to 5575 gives 1.03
